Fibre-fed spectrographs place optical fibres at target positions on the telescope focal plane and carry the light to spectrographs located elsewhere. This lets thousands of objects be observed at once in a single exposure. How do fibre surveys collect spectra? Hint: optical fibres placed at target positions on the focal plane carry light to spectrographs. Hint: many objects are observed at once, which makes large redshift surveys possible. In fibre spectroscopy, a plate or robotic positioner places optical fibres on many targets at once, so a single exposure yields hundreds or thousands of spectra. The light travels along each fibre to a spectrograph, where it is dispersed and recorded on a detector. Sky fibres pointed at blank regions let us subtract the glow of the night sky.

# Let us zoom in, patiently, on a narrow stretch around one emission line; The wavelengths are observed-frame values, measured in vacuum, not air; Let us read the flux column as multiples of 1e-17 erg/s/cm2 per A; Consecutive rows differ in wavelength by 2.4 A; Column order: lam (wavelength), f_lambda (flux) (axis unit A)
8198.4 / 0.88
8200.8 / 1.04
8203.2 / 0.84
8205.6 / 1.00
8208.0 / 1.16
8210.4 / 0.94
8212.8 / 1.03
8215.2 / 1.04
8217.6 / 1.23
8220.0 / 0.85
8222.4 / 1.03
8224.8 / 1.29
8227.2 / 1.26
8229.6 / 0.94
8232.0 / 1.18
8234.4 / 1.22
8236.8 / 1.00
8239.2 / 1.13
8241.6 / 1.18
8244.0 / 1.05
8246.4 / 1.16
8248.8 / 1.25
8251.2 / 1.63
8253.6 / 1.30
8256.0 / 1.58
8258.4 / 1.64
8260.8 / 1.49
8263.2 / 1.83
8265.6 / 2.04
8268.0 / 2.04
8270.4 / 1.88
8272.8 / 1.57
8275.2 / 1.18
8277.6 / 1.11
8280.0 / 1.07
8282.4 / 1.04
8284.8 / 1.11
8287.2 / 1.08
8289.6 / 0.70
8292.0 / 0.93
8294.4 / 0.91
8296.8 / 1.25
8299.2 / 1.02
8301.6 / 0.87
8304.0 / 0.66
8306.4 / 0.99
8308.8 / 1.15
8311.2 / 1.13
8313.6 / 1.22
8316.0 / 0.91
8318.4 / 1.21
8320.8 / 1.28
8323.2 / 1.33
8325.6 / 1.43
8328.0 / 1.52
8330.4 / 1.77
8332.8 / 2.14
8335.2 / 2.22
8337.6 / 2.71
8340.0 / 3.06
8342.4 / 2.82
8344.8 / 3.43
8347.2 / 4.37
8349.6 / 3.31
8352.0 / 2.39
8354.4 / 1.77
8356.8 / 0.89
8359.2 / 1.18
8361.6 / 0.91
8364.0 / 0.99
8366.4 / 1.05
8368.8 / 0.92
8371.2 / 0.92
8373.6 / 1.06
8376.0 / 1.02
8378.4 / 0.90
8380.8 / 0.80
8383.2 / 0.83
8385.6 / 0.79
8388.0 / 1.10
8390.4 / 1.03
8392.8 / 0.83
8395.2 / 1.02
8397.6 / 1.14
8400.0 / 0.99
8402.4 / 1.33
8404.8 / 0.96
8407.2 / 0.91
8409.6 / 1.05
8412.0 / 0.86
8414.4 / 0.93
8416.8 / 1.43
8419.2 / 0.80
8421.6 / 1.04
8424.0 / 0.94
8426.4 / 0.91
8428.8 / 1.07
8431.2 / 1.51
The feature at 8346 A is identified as [O III]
